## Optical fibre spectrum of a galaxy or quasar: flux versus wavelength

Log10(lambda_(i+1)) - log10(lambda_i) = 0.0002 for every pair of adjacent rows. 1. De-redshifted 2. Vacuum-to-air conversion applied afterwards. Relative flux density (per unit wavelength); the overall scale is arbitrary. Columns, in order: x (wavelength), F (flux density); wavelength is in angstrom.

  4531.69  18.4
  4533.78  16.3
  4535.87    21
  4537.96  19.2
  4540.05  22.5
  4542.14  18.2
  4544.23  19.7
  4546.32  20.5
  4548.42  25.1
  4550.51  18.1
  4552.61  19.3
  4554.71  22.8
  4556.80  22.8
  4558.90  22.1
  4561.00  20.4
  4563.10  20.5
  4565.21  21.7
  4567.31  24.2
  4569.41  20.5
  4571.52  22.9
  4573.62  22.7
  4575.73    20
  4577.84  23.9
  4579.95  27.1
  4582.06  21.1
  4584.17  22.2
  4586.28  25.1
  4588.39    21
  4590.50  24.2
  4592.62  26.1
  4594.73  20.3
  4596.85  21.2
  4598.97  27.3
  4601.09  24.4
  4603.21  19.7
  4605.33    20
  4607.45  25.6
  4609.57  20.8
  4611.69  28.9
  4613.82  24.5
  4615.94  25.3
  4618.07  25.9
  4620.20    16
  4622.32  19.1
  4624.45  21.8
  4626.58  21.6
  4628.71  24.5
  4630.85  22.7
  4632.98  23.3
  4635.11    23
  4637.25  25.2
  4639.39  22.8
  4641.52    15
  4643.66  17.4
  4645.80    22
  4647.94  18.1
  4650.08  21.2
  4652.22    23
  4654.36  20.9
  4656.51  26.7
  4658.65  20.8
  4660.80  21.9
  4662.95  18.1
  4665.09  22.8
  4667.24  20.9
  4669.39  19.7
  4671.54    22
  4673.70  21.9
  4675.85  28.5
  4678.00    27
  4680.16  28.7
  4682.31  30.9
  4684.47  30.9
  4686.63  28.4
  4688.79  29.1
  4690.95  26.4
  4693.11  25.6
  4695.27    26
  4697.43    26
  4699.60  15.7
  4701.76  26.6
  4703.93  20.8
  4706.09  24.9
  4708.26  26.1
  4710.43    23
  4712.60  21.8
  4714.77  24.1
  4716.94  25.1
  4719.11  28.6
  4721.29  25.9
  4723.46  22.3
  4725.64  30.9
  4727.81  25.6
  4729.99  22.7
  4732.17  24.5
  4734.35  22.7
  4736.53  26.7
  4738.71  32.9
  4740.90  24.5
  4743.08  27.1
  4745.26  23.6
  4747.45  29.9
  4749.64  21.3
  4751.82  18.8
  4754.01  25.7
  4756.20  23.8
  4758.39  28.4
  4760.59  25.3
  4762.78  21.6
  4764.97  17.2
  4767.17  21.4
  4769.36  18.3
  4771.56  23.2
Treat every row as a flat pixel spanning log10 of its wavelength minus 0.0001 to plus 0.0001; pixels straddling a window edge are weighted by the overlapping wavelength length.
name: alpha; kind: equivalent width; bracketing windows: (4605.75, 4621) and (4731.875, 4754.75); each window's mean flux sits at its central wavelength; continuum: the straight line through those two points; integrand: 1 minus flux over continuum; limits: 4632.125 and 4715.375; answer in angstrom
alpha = 3.4 angstrom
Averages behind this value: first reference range 23.8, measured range 23.5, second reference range 25.3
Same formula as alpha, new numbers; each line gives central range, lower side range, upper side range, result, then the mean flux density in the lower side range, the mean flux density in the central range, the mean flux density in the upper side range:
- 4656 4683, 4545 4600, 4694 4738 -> 0.2 angstrom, 22.4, 23.7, 24.6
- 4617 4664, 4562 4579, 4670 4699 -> 6.6 angstrom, 22.1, 21.4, 26.7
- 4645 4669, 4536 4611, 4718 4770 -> 2.0 angstrom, 22.1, 21.4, 24.6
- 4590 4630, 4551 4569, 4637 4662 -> -3.2 angstrom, 21.6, 23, 21.1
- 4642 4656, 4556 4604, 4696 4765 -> 1.9 angstrom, 22.7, 20.5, 24.6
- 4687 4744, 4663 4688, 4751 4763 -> -1.1 angstrom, 25.3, 25.3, 24.2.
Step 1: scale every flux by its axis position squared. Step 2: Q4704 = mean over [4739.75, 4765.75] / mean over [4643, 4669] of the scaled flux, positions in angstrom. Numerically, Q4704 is 1.18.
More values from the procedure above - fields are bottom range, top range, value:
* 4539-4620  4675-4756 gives 1.20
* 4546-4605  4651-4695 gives 1.15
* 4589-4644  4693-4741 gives 1.15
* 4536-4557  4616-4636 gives 1.10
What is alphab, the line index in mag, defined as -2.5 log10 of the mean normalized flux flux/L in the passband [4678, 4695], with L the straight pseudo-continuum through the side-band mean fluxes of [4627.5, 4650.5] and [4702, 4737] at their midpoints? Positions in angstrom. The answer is -0.21 mag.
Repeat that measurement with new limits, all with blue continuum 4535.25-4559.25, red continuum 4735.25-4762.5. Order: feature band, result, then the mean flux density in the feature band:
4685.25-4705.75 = -0.03 mag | 25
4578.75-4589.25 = -0.08 mag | 23.4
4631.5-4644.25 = 0.08 mag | 21.3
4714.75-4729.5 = -0.05 mag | 26.1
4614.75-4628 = 0.04 mag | 21.7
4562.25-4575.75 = -0.03 mag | 21.9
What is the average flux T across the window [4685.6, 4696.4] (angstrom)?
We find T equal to 27.1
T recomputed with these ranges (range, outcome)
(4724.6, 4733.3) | 25.9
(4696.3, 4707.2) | 22.8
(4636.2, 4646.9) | 20.5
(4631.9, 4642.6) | 21.9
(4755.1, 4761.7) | 25.8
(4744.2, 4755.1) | 23.9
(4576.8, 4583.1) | 24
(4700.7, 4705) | 23.7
